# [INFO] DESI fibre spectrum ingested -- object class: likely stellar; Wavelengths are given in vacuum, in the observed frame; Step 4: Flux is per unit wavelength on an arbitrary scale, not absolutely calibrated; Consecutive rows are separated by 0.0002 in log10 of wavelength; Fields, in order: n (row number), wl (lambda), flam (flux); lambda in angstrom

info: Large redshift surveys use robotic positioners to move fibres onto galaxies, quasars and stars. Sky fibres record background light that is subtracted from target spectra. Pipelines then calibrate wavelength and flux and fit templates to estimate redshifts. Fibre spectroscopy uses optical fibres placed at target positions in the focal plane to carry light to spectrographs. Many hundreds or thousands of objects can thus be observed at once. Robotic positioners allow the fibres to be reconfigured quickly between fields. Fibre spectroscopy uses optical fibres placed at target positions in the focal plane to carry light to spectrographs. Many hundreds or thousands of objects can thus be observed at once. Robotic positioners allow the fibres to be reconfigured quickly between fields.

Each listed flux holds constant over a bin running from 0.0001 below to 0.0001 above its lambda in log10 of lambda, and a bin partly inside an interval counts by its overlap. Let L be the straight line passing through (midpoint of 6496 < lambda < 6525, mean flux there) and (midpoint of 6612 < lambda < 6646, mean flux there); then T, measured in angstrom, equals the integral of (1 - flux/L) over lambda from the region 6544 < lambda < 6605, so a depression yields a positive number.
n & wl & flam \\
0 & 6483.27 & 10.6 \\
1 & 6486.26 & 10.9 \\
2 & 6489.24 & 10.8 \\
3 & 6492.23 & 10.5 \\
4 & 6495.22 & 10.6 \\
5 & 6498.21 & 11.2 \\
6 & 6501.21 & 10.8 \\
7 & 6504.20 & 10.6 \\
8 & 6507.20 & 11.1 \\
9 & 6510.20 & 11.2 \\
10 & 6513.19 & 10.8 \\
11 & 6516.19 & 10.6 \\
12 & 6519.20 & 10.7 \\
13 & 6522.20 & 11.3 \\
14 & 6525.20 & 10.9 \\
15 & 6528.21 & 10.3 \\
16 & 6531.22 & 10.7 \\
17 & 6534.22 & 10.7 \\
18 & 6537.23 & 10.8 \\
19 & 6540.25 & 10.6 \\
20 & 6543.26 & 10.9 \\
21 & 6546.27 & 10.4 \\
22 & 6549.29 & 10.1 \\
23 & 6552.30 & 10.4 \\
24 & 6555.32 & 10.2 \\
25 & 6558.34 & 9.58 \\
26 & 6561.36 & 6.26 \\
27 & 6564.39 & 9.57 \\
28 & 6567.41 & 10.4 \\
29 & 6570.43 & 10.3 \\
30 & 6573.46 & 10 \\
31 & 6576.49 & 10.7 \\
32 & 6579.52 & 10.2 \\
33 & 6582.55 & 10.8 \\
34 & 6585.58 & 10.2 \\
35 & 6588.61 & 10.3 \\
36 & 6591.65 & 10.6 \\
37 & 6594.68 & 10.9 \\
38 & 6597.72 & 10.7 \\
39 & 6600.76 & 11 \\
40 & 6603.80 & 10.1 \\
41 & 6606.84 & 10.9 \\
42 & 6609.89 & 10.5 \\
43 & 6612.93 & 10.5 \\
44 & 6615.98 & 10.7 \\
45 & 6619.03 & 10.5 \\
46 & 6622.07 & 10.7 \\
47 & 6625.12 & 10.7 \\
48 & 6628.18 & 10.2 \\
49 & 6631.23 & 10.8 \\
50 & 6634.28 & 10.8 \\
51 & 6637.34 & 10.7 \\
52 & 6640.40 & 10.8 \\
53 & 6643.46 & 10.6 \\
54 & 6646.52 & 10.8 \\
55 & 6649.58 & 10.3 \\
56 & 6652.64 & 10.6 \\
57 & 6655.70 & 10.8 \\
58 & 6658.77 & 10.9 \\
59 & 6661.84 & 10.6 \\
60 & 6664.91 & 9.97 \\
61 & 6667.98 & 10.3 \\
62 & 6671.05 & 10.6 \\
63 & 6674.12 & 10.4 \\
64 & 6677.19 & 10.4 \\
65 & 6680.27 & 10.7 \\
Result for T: 3.5 angstrom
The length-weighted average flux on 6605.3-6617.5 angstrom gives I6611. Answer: 10.6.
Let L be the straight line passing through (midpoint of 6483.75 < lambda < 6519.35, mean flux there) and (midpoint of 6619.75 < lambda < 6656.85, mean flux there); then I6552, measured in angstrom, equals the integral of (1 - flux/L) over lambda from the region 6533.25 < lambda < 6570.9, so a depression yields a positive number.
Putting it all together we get 2.6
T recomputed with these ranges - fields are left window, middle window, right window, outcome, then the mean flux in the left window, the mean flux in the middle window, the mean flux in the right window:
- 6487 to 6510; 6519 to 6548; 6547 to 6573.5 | -1.6 angstrom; 10.8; 10.7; 9.65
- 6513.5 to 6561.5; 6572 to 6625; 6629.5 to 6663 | 0.1 angstrom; 10.4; 10.6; 10.7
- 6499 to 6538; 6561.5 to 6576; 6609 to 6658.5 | 1.3 angstrom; 10.8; 9.75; 10.6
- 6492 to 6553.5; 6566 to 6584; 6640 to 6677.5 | 0.4 angstrom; 10.7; 10.4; 10.5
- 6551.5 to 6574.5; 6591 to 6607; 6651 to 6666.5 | -1.2 angstrom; 9.55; 10.7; 10.6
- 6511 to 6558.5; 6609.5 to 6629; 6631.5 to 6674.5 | 0.1 angstrom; 10.6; 10.6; 10.6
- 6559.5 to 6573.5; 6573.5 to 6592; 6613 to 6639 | -1.5 angstrom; 9.24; 10.4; 10.6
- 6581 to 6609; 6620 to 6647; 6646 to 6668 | -0.3 angstrom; 10.6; 10.7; 10.5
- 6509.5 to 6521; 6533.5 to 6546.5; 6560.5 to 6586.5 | -0.3 angstrom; 10.8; 10.7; 9.91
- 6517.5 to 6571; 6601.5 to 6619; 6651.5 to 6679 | -0.3 angstrom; 10.2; 10.6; 10.5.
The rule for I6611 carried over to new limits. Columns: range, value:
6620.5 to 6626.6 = 10.7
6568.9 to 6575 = 10.2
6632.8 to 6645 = 10.7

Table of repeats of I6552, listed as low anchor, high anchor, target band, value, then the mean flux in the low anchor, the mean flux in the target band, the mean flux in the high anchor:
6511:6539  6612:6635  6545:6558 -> 0.6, 10.8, 10.2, 10.6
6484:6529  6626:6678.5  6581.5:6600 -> 0.1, 10.8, 10.6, 10.6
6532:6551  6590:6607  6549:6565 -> 2.0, 10.6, 9.28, 10.7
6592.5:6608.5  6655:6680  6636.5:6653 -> -0.1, 10.7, 10.6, 10.5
